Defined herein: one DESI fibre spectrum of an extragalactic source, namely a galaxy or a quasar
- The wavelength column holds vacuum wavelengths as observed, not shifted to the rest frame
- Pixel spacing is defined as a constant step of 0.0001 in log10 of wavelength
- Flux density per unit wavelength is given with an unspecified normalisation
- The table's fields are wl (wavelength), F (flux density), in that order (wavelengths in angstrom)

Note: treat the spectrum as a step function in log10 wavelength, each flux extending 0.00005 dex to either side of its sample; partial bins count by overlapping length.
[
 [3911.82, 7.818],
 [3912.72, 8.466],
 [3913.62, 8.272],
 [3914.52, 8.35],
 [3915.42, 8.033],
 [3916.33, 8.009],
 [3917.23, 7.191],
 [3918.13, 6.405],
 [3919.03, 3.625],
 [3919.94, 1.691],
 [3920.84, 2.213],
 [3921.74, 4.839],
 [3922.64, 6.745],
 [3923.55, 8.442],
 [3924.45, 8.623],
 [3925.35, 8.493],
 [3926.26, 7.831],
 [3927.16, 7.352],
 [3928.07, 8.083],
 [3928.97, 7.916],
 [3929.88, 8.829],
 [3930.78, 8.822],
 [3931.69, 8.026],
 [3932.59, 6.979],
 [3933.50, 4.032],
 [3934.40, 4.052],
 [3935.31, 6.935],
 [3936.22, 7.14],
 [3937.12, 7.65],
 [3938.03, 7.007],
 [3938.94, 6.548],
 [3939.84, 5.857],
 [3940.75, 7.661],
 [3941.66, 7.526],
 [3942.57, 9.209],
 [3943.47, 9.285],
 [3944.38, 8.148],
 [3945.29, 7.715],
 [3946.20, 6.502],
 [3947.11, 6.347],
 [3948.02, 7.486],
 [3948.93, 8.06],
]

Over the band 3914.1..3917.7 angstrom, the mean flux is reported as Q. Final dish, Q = 7.88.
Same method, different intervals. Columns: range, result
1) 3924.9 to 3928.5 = 7.93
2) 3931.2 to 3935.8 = 6.03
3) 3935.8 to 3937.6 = 7.41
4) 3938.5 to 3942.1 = 6.9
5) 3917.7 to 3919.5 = 4.96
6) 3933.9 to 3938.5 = 6.53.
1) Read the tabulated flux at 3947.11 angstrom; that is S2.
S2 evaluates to 6.347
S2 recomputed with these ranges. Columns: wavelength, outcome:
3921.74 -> 4.839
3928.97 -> 7.916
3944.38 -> 8.148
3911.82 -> 7.818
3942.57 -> 9.209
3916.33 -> 8.009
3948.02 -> 7.486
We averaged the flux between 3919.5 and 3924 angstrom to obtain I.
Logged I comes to 4.8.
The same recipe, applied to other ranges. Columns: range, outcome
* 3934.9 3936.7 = 7.06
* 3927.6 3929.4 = 7.99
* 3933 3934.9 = 4.17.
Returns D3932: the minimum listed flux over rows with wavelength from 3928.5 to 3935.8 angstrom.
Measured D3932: 4.032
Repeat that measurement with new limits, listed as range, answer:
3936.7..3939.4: 6.548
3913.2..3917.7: 7.191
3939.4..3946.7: 5.857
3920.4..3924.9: 2.213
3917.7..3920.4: 1.691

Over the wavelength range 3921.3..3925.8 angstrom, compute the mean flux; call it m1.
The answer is 7.44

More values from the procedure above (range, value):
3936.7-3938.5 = 7.29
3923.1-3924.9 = 8.56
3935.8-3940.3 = 6.85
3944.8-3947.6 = 6.86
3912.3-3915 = 8.37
